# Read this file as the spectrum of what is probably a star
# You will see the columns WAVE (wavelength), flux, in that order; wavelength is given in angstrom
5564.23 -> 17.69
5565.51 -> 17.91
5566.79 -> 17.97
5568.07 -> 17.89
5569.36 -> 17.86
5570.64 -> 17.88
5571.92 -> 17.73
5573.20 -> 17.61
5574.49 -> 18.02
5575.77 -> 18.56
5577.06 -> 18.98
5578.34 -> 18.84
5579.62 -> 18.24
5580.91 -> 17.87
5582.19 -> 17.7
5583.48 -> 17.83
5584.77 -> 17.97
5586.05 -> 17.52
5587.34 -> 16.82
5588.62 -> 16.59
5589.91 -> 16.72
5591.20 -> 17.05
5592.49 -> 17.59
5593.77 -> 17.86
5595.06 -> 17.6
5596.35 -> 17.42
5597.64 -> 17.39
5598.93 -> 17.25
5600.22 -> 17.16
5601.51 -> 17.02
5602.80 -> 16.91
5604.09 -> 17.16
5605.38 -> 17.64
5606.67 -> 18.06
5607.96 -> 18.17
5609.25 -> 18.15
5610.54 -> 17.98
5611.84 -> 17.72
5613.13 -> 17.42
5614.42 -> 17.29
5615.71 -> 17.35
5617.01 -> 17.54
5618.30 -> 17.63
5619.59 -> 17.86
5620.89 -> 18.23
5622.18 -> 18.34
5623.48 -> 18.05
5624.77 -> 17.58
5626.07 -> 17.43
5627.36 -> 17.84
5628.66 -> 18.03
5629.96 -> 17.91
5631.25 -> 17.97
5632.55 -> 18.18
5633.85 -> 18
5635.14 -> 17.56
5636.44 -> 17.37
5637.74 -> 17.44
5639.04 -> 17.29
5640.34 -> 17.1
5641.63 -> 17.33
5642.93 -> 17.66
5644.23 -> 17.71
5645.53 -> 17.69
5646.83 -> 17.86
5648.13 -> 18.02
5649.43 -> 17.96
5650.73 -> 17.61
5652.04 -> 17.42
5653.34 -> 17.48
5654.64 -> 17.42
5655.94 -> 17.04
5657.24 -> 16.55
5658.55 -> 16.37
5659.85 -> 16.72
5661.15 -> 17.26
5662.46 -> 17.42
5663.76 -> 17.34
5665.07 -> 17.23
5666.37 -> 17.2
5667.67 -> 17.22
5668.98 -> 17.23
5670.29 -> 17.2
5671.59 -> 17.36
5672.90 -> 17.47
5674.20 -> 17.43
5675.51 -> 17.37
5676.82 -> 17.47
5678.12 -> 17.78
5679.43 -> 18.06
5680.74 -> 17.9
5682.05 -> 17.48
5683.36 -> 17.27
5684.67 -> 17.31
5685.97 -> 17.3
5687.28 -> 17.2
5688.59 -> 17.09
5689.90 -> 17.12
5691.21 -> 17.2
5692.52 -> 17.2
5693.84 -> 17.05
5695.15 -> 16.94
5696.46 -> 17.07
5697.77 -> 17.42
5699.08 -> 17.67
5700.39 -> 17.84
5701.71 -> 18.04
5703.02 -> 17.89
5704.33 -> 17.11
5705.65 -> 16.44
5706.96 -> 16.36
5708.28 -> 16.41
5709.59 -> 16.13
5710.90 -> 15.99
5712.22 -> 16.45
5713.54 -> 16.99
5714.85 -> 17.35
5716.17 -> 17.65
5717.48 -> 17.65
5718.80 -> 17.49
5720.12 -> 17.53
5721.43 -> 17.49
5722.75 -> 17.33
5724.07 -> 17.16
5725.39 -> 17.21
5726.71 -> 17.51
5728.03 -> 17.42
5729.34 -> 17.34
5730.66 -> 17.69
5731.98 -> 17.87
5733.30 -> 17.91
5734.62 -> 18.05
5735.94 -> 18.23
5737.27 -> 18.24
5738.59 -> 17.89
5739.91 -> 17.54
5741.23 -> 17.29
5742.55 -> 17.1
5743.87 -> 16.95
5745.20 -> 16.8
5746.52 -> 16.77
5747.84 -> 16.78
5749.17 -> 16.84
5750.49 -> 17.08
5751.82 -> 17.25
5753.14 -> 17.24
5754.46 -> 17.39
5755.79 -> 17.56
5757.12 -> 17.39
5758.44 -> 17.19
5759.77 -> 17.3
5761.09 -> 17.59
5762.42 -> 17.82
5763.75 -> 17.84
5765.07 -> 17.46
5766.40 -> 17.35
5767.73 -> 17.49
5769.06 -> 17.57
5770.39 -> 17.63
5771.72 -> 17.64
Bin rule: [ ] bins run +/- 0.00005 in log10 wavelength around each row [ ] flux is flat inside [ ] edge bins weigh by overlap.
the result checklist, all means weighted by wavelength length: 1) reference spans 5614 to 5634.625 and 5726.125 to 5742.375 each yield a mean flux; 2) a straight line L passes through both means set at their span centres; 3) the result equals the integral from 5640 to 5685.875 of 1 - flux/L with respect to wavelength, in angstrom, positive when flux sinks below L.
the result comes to 1.0 angstrom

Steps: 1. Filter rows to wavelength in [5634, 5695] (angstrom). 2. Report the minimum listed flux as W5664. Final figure 16.37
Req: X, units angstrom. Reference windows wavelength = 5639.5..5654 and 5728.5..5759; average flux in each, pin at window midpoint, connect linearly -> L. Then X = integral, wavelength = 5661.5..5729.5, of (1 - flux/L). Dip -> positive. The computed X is 0.98 angstrom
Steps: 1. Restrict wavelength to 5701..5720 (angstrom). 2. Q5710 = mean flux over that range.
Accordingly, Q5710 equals 17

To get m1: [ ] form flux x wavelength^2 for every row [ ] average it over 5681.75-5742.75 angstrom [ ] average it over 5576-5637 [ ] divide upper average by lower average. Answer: 1.02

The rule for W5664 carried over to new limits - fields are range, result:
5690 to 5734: 15.99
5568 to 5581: 17.61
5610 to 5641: 17.1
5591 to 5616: 16.91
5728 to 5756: 16.77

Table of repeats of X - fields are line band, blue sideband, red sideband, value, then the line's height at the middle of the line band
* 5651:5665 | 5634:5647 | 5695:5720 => 0.23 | 17.4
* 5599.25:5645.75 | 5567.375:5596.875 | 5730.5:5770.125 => 0.04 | 17.7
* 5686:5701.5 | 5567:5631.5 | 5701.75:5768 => 0.13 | 17.4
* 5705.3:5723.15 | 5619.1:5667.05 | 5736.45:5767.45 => 0.47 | 17.4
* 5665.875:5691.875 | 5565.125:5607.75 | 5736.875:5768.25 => 0.14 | 17.5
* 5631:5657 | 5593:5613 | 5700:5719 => -0.34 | 17.4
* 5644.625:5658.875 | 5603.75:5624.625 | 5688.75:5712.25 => 0.03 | 17.5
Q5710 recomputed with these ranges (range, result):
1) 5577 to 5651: 17.7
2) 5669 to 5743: 17.4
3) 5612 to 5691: 17.5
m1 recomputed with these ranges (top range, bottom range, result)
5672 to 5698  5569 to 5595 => 1.01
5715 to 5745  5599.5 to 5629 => 1.03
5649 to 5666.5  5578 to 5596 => 1.00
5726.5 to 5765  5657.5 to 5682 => 1.03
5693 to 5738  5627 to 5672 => 1.02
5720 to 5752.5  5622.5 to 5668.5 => 1.03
